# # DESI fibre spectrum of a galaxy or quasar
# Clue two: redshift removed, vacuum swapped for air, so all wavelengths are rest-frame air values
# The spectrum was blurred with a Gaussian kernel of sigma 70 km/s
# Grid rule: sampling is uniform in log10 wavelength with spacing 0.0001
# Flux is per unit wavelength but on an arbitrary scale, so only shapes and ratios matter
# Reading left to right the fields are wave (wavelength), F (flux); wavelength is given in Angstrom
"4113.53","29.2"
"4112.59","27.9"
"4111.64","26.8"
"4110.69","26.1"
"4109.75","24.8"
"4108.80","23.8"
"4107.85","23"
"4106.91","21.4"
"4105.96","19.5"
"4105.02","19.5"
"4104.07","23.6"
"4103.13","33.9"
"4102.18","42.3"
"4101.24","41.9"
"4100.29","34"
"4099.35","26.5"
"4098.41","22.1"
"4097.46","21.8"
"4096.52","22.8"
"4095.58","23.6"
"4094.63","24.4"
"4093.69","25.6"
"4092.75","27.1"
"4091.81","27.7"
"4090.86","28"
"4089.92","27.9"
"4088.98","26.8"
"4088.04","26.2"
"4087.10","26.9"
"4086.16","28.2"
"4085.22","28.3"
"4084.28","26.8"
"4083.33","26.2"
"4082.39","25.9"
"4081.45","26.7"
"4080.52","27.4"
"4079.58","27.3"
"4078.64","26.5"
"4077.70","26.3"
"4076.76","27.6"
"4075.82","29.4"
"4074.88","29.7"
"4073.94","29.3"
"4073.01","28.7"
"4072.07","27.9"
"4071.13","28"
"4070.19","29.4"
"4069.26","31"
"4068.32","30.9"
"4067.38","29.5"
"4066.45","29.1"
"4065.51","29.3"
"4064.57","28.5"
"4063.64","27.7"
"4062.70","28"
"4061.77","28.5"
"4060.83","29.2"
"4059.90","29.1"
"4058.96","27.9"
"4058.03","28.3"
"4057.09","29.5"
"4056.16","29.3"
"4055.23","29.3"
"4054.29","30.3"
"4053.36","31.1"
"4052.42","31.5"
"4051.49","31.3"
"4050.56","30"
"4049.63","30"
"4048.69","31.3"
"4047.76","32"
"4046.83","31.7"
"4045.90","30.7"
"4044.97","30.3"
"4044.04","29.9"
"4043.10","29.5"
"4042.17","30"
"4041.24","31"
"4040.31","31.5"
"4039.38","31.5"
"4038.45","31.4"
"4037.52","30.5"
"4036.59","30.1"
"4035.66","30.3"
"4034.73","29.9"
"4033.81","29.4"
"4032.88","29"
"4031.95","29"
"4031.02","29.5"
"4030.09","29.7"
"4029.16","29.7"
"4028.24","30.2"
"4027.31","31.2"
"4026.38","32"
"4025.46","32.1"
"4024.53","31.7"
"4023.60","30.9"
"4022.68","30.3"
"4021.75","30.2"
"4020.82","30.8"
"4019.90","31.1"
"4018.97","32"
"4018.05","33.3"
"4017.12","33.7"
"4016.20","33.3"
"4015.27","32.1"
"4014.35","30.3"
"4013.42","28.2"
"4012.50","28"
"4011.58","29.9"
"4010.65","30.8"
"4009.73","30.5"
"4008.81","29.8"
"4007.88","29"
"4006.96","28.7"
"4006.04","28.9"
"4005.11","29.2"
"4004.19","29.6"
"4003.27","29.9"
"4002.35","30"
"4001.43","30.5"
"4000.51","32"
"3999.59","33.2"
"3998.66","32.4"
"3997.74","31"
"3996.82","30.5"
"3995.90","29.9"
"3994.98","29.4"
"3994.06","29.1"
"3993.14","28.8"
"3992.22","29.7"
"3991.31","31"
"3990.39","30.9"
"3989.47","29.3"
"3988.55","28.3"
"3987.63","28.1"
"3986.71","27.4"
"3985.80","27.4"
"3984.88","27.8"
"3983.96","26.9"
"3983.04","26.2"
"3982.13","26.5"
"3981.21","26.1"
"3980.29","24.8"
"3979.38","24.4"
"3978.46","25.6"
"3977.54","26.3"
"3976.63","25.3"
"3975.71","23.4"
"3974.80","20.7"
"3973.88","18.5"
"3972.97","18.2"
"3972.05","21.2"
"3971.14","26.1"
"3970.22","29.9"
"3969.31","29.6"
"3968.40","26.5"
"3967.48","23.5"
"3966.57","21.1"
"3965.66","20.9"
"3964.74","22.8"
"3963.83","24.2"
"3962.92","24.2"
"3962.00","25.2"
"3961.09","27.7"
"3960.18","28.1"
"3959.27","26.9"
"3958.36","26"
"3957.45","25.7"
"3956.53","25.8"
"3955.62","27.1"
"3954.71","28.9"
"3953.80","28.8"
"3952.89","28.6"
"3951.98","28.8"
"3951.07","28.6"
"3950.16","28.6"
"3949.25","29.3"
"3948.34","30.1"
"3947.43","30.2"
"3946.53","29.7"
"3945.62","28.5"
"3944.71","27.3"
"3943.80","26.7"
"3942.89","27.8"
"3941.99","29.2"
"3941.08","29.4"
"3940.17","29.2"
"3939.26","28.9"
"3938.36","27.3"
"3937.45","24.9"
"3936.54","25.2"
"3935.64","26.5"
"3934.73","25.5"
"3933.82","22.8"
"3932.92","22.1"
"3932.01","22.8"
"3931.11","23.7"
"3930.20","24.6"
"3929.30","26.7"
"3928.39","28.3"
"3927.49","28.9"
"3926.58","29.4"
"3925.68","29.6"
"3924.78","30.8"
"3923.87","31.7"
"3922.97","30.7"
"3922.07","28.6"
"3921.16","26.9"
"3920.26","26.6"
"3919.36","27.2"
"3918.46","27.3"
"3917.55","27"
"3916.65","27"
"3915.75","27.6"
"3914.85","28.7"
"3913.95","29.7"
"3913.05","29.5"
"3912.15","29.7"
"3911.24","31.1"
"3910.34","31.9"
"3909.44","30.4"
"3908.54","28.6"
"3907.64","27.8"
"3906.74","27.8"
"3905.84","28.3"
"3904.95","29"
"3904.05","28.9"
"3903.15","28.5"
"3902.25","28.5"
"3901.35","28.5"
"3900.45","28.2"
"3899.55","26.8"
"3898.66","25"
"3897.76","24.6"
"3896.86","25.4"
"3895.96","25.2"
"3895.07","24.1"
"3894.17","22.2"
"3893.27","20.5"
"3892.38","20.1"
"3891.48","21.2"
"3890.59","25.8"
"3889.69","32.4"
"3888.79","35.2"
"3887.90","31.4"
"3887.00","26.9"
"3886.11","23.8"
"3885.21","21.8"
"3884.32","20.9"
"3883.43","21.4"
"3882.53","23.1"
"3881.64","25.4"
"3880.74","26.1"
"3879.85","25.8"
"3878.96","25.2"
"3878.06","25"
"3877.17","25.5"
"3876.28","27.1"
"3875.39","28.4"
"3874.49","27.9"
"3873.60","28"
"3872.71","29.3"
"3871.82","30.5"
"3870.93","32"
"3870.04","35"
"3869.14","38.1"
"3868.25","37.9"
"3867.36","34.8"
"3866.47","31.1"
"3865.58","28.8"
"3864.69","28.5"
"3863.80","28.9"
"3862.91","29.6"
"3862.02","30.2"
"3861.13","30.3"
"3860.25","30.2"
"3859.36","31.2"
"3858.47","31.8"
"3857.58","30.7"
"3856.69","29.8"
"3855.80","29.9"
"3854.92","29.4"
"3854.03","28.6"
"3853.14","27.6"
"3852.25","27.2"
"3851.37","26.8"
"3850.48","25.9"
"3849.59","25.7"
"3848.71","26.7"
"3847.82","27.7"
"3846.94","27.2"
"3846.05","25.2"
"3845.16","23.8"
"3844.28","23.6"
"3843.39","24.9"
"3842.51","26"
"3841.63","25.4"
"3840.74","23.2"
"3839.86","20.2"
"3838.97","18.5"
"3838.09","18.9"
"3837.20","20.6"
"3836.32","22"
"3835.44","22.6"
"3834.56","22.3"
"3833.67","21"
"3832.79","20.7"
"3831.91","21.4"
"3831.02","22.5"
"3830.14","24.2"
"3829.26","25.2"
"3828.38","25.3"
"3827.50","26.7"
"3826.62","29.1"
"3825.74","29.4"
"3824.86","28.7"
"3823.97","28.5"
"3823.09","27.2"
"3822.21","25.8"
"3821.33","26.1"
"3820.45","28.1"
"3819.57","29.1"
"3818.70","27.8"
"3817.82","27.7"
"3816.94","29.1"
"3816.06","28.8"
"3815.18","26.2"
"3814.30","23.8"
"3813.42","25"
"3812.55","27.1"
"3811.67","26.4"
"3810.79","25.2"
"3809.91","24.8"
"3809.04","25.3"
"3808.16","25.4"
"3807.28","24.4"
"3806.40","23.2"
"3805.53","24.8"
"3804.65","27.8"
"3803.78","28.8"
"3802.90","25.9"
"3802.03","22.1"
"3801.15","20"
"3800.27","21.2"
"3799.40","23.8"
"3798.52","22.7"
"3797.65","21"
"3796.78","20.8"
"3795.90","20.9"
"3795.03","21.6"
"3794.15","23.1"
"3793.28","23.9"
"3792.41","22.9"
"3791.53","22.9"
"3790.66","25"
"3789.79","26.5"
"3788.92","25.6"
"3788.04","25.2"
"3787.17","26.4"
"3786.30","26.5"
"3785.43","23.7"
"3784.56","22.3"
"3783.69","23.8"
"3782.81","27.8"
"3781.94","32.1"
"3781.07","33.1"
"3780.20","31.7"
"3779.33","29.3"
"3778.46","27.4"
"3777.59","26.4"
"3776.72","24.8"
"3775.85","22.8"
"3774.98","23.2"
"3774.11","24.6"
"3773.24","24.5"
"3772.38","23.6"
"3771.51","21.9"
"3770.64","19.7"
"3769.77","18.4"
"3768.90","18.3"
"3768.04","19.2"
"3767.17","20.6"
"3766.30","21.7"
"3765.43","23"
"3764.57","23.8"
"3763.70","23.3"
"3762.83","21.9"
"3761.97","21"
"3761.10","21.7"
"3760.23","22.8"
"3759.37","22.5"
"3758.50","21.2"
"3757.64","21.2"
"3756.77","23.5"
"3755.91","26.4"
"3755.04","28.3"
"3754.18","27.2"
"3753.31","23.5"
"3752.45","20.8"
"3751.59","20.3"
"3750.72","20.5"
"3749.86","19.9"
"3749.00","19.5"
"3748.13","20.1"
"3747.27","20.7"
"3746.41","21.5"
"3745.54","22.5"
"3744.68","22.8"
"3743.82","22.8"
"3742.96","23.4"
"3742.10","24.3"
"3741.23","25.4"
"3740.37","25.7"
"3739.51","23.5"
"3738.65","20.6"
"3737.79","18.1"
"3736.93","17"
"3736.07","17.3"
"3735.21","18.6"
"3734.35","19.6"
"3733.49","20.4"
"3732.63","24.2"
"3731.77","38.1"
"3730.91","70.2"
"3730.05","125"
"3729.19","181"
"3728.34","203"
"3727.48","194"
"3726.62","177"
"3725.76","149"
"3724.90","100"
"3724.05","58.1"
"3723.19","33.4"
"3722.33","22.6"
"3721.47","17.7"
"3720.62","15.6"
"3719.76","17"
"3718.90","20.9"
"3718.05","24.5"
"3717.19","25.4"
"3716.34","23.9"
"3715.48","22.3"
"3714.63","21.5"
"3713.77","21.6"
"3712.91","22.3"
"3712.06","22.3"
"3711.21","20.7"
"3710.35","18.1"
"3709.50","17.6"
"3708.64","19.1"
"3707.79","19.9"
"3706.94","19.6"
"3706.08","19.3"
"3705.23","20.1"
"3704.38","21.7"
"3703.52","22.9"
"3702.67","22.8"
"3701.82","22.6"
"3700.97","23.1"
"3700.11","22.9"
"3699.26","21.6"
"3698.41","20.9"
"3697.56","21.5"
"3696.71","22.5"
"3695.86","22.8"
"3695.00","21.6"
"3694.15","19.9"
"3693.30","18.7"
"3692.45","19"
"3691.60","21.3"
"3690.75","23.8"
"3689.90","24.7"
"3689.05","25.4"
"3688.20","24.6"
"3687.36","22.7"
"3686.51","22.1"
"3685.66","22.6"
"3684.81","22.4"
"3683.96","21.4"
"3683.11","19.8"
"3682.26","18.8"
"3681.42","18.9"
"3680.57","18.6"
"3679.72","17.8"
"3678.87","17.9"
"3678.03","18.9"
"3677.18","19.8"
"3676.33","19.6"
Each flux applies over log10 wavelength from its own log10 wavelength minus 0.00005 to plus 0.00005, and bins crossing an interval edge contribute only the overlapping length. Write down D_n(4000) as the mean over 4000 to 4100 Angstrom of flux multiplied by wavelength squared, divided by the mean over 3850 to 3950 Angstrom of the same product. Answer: 1.1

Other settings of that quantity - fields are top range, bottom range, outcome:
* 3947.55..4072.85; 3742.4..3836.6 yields 1.33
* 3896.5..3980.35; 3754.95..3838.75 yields 1.19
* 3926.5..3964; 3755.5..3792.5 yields 1.23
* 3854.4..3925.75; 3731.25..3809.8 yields 1.28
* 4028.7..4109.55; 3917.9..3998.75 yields 1.12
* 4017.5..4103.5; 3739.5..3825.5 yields 1.39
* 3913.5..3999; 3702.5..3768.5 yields 0.85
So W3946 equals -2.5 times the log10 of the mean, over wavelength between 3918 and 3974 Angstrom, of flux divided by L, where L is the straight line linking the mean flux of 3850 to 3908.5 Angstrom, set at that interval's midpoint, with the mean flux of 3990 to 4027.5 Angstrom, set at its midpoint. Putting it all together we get 0.10 mag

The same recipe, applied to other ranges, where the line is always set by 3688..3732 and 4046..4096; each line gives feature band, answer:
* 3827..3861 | 0.420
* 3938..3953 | 0.163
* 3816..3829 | 0.347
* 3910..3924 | 0.199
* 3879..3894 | 0.384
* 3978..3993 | 0.156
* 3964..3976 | 0.360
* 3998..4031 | -0.001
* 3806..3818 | 0.436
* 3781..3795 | 0.483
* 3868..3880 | 0.217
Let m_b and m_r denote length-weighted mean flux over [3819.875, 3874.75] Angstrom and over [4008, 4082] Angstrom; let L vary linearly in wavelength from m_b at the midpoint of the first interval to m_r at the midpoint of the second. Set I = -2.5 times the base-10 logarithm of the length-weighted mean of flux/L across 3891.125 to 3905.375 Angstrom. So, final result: 0.10 mag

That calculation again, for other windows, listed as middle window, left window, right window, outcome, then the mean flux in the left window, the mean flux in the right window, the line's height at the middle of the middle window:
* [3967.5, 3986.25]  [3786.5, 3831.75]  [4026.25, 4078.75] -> 0.13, 25.3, 29.7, 28.3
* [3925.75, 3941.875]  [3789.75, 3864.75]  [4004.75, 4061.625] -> 0.07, 25.5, 30.4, 28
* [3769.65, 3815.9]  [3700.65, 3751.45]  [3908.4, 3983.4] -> 0.40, 39.6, 26.8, 35.7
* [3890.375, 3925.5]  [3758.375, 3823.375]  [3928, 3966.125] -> -0.05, 24.5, 26.7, 26.2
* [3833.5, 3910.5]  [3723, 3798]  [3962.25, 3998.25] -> 0.14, 35.4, 26.2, 30.7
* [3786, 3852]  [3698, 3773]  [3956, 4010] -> 0.27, 34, 27.1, 31.7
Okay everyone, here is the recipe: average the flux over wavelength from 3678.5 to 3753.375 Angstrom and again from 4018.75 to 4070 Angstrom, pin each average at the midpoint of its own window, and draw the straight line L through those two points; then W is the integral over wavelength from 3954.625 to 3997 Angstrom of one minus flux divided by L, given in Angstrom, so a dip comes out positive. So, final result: 6.5 Angstrom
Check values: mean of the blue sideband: 33.7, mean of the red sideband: 30.2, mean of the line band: 26.2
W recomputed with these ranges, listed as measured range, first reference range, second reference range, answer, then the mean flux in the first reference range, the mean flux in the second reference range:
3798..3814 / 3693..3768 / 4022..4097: 4.02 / 34.1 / 29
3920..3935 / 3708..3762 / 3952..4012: 1.42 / 38.9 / 27.3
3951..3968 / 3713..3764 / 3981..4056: 3.37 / 40.1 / 30.2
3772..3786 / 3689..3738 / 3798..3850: 2.15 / 40.2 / 24.9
